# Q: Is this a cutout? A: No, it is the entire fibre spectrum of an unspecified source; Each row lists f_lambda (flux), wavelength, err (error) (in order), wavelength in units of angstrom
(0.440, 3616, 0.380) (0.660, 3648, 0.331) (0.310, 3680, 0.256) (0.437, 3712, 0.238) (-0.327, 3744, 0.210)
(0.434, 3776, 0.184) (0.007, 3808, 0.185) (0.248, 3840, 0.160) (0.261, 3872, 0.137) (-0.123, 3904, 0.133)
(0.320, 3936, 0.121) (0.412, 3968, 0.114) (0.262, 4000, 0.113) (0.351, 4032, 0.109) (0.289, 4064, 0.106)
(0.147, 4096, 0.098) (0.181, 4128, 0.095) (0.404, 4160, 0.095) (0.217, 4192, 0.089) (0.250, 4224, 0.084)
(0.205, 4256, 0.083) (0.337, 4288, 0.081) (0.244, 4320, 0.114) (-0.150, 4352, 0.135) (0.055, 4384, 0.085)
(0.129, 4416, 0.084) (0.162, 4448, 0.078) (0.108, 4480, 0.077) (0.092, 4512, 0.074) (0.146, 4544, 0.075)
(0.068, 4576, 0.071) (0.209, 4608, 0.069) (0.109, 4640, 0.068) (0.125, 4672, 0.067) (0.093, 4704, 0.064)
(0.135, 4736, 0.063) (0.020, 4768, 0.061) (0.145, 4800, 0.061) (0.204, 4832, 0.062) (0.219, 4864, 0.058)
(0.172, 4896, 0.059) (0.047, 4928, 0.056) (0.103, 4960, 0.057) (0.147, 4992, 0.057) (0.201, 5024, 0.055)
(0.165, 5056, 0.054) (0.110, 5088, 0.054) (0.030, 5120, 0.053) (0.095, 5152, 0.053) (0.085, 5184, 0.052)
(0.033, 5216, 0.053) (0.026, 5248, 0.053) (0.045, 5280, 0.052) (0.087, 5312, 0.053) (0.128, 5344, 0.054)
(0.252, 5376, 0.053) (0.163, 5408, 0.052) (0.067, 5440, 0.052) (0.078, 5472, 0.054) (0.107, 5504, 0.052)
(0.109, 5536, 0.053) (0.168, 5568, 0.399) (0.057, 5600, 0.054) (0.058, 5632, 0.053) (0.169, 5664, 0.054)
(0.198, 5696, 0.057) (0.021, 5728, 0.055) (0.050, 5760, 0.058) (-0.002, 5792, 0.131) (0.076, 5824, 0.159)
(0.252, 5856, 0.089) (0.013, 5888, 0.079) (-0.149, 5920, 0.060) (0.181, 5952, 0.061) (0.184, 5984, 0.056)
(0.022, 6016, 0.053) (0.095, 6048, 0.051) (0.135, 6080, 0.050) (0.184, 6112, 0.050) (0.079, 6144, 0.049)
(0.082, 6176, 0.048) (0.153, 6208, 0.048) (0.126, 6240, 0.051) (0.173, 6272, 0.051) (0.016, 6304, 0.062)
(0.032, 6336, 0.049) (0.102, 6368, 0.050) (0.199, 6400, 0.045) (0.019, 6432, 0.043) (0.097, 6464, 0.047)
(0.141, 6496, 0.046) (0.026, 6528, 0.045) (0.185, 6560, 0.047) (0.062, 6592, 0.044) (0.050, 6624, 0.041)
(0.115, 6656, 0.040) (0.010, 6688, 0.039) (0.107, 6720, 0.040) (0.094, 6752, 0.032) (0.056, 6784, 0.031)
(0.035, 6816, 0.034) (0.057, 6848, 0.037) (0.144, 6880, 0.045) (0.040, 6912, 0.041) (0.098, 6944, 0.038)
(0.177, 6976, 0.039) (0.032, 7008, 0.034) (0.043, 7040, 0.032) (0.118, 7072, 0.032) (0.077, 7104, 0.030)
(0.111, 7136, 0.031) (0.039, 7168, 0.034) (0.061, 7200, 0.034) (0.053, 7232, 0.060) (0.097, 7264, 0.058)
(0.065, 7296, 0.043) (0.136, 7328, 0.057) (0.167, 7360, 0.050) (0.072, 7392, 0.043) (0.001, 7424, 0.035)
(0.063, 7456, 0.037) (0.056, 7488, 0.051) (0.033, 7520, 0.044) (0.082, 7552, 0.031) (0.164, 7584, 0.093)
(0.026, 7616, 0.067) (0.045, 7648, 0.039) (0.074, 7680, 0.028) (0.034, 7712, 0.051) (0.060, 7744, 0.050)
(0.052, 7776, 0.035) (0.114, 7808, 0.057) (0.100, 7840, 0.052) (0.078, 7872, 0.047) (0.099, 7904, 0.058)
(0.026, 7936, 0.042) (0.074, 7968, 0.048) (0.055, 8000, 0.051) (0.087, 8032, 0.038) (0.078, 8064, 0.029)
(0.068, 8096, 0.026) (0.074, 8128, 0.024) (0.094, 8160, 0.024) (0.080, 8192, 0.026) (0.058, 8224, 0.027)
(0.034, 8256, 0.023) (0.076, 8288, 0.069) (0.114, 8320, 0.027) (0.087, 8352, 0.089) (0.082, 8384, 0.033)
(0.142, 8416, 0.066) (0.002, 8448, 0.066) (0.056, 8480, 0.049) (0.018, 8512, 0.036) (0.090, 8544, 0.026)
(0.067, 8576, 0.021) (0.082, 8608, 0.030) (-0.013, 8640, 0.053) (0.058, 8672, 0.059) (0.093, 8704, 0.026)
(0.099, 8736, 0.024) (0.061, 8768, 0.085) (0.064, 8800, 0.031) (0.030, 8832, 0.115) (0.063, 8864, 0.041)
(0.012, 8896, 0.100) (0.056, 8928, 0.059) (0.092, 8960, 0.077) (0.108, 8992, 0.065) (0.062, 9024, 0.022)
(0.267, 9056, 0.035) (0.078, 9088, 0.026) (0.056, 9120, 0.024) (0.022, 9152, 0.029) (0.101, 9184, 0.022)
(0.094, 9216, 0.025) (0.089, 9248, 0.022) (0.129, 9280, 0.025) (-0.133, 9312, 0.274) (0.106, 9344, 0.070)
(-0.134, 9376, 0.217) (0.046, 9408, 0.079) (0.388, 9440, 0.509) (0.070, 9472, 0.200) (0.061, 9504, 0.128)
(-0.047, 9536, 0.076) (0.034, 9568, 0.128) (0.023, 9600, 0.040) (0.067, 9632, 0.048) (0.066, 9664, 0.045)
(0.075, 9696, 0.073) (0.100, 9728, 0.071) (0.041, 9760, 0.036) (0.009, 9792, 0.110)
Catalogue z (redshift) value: 1.43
